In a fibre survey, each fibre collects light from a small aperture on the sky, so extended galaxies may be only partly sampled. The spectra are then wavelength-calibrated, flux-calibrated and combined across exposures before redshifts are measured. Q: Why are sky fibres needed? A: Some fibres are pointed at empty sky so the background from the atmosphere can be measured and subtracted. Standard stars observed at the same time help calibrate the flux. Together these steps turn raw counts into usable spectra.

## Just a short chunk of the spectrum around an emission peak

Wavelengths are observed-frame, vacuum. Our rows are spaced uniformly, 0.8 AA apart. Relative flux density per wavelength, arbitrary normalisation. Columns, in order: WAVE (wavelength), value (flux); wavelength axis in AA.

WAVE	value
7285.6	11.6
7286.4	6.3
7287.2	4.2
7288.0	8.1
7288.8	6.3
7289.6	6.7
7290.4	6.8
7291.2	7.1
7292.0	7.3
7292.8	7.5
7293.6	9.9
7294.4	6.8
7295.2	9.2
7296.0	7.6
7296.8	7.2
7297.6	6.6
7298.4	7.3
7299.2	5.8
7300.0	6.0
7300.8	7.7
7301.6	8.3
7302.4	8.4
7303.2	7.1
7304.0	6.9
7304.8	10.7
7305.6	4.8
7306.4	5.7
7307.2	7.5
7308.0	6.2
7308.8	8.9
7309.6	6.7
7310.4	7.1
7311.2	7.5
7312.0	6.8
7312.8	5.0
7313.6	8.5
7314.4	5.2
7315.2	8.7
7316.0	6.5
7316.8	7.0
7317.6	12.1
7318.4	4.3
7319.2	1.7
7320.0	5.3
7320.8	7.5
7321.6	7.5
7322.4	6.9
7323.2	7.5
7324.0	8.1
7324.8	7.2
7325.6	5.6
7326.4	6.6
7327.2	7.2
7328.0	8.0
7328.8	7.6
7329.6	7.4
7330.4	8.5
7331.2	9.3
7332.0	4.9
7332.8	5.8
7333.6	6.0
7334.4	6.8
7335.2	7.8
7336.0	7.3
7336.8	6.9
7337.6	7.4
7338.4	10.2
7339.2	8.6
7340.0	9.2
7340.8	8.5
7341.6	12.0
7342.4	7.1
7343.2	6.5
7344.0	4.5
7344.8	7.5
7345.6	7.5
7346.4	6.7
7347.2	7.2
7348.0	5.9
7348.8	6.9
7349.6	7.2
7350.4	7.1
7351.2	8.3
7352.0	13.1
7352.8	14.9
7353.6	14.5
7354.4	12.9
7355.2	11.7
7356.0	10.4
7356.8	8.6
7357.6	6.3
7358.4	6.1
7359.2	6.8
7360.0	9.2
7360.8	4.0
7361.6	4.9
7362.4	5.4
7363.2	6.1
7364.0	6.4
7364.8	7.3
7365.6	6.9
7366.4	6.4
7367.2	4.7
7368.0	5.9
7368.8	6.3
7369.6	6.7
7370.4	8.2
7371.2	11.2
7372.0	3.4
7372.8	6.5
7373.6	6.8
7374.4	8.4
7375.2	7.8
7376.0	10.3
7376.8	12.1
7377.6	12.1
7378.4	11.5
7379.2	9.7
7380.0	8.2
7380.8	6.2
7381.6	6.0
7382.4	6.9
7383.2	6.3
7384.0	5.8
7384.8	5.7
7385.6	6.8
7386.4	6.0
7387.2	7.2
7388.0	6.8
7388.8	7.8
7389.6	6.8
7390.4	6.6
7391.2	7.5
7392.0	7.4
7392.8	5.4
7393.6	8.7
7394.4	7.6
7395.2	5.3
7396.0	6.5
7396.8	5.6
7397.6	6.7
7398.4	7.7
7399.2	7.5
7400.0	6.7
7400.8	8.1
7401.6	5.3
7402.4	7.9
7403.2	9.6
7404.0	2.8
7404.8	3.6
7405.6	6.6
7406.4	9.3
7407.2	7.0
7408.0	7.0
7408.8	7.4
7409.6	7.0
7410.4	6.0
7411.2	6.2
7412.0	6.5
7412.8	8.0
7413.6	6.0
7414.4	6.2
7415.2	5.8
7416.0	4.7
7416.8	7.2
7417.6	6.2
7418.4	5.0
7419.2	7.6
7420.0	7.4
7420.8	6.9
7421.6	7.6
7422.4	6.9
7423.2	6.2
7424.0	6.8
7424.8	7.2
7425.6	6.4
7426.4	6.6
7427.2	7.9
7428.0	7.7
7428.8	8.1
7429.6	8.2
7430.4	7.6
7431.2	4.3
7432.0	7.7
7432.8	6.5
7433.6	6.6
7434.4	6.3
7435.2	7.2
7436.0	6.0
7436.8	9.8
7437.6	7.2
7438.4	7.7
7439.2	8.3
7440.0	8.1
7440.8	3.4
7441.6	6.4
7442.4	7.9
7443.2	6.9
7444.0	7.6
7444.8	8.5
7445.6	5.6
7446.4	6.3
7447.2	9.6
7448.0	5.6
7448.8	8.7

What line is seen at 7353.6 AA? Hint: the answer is Halpha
